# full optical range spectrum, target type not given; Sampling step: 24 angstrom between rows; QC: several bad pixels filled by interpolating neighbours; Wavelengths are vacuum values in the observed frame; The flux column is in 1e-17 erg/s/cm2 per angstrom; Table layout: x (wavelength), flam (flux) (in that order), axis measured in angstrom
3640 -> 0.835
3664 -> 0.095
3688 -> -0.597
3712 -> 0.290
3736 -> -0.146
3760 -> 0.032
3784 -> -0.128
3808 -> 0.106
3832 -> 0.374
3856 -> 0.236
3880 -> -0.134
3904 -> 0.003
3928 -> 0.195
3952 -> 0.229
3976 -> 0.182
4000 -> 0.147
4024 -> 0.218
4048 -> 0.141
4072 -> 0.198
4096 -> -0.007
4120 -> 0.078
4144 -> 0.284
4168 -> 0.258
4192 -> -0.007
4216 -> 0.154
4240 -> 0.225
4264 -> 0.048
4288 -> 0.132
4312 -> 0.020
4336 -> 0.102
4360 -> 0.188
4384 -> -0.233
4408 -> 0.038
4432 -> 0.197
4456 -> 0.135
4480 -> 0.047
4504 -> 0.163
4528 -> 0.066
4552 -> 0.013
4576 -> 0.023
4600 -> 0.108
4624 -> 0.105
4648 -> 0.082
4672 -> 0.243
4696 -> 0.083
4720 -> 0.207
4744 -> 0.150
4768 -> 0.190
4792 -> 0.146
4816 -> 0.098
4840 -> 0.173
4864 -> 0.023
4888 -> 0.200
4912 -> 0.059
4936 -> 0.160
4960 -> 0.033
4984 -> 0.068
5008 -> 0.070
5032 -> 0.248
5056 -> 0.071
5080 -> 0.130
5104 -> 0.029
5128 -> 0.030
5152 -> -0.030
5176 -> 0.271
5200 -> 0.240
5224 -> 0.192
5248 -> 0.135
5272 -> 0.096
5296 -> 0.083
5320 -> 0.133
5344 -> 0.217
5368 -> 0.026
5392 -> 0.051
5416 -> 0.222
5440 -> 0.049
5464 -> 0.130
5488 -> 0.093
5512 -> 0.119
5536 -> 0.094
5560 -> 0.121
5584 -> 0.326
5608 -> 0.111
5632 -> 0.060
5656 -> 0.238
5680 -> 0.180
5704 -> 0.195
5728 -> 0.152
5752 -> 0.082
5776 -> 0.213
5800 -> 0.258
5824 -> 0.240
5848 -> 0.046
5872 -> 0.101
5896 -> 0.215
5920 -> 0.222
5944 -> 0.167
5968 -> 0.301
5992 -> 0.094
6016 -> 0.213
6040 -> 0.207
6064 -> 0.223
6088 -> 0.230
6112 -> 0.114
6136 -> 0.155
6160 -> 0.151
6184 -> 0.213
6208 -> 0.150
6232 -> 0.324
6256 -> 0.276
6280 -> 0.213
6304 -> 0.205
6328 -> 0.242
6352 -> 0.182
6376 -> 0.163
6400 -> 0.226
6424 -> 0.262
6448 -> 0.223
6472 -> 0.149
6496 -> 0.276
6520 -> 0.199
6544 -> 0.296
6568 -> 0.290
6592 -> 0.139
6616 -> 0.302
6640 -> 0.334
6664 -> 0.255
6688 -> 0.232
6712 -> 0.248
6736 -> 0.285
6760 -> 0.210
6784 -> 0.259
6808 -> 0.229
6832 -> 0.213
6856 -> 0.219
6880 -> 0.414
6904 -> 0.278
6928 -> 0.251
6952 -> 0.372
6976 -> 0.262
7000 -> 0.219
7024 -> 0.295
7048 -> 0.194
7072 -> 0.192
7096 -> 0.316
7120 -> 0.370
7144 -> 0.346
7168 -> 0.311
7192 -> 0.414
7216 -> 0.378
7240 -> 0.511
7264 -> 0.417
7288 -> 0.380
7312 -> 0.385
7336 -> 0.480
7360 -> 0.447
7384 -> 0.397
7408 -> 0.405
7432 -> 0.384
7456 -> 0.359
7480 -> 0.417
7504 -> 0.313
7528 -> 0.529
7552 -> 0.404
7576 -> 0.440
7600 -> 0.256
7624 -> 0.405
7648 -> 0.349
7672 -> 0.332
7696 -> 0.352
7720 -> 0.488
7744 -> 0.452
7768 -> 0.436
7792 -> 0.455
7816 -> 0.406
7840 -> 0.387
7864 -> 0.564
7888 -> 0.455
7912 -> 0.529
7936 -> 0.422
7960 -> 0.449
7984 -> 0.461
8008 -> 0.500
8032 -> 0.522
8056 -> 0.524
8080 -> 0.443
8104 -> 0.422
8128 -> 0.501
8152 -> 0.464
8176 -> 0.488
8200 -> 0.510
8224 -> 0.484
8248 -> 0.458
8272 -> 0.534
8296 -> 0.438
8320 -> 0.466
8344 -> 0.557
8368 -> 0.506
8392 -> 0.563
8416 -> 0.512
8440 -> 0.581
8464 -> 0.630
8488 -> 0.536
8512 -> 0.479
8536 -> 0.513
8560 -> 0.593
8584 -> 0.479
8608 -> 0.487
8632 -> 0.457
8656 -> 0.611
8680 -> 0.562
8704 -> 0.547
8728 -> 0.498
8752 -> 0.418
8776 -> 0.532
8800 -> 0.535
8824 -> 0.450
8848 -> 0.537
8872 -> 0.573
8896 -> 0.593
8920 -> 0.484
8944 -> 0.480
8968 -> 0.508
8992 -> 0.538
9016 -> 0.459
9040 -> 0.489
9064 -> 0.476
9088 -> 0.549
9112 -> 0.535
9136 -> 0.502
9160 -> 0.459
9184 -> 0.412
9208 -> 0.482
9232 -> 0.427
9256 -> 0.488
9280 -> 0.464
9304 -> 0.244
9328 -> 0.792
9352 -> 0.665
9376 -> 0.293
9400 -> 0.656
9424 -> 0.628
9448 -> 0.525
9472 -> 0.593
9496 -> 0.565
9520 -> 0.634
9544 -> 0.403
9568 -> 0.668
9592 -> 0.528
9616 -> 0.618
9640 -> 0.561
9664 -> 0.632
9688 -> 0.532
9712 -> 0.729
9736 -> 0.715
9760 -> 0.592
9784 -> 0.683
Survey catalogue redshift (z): 0.778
